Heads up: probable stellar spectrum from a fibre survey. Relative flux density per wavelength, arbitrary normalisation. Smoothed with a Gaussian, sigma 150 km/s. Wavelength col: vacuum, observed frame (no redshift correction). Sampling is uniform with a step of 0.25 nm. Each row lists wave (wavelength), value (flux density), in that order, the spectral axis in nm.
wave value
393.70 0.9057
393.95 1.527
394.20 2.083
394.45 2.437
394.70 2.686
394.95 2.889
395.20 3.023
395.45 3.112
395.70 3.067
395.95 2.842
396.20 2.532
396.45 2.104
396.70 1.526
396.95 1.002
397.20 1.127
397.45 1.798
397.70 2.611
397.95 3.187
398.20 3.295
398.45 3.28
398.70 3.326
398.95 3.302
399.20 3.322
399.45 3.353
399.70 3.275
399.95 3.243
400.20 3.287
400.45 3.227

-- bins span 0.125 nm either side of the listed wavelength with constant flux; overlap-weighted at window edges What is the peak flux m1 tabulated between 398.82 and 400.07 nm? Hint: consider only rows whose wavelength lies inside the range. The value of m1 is 3.353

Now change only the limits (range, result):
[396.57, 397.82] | 2.611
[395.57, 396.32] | 3.067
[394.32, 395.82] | 3.112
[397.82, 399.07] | 3.326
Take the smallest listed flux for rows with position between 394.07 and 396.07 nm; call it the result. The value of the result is 2.083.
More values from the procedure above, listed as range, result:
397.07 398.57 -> 1.127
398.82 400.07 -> 3.243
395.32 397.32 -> 1.002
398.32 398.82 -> 3.28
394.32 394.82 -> 2.437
